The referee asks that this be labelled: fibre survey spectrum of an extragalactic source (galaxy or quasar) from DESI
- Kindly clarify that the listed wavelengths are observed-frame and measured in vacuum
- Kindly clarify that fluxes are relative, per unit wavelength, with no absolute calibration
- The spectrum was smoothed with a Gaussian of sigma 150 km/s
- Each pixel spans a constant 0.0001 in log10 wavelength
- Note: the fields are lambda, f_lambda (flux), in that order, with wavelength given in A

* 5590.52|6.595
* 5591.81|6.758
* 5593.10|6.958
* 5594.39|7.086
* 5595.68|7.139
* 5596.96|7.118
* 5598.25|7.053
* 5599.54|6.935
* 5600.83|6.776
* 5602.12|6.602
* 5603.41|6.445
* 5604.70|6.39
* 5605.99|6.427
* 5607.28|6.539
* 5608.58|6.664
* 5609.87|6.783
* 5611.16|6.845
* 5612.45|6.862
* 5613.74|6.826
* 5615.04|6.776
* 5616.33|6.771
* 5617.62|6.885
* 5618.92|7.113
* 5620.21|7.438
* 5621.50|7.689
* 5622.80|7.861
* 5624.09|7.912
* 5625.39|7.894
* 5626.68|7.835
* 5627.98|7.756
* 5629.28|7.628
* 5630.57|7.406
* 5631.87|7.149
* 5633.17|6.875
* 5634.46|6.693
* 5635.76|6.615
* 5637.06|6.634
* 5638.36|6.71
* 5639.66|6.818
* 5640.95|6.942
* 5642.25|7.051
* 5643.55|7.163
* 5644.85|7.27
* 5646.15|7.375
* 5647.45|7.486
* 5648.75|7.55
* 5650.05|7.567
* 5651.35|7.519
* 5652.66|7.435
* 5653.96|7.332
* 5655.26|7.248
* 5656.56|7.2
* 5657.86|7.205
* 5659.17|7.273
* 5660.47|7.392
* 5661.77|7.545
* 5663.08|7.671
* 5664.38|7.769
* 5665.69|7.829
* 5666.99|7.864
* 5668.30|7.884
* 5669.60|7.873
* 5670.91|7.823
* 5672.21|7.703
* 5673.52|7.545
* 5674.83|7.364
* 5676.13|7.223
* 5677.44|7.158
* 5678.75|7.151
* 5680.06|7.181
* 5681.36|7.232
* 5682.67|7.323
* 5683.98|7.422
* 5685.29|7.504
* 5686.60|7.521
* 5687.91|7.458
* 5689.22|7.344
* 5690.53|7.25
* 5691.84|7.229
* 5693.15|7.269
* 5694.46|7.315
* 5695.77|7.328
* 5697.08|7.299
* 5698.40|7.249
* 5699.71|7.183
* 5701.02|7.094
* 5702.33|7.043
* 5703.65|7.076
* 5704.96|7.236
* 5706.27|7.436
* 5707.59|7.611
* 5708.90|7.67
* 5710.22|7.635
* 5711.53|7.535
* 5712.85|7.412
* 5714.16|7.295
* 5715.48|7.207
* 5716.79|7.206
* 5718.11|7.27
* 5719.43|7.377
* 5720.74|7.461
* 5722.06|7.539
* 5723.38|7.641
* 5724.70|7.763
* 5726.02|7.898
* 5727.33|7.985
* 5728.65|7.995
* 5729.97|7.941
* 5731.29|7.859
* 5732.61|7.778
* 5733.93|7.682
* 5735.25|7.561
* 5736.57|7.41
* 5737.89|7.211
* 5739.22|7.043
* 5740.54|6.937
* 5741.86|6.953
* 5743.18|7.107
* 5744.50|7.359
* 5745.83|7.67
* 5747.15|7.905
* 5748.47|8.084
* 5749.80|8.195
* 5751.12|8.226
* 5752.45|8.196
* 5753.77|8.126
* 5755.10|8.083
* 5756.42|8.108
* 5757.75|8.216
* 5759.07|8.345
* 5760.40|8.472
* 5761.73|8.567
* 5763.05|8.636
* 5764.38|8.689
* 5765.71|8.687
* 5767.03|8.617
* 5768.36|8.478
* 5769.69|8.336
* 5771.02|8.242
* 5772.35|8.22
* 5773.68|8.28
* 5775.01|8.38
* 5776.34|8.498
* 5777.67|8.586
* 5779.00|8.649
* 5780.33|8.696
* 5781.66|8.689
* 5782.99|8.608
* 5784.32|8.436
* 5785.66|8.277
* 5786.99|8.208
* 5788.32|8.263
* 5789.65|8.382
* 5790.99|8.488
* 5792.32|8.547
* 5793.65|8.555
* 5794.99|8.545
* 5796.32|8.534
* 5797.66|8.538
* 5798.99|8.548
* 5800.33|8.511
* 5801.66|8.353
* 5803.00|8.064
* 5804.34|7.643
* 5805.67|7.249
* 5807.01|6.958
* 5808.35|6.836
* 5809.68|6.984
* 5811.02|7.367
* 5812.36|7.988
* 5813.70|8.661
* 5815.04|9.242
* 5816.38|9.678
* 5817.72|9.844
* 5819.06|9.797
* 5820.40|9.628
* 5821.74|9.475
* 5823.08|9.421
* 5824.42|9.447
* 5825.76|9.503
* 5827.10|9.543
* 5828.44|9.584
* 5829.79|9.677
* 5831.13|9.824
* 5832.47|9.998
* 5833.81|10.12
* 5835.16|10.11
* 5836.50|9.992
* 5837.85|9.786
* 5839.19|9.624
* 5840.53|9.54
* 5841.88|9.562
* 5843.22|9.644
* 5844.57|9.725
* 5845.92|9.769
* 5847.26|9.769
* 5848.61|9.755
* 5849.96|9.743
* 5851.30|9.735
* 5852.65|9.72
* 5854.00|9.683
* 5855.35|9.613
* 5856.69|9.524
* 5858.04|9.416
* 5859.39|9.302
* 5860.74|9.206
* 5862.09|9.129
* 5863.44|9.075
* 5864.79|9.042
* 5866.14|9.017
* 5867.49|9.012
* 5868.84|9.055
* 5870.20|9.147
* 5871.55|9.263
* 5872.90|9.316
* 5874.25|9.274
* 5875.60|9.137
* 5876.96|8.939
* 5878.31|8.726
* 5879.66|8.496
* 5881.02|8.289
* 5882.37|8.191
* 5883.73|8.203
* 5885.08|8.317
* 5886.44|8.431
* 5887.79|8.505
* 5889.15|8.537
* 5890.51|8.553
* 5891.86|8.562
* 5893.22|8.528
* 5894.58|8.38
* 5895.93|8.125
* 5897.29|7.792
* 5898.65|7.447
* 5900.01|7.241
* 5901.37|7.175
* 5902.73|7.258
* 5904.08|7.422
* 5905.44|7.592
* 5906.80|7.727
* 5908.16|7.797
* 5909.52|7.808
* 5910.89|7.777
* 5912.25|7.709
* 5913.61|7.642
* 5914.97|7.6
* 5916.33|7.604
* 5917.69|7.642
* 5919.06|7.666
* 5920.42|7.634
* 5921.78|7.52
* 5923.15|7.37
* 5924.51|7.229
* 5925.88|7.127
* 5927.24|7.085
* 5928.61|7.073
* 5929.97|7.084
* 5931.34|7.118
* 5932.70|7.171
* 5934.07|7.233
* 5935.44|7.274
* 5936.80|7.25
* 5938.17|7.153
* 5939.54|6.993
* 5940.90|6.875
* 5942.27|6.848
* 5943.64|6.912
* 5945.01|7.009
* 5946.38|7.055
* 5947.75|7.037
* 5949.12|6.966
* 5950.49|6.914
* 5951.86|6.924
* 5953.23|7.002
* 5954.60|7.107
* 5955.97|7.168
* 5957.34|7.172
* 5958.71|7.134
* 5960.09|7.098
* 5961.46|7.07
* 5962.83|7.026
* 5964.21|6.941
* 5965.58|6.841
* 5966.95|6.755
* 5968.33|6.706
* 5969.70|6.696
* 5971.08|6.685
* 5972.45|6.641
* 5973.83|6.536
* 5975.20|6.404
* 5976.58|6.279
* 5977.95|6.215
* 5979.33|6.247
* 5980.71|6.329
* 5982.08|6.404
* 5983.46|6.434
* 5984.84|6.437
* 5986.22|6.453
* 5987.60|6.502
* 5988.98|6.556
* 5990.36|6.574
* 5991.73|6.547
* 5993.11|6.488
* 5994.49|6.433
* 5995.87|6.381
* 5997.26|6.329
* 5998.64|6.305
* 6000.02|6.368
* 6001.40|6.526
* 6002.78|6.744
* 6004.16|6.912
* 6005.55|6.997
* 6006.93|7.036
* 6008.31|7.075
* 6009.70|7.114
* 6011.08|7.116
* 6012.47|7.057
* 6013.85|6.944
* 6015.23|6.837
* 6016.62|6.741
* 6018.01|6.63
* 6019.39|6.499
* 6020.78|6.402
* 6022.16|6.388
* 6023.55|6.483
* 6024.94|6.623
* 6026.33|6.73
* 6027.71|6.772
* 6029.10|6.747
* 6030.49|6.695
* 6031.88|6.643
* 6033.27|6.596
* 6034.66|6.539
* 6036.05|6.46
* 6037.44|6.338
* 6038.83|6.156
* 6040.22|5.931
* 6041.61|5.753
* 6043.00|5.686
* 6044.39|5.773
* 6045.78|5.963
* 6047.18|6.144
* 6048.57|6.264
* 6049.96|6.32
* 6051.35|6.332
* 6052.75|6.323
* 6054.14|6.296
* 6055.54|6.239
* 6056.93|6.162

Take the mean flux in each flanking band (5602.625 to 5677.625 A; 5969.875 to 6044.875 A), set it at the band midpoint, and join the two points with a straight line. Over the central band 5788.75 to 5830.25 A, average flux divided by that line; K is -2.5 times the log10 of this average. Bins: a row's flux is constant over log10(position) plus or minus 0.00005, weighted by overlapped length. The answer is -0.24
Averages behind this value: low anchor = 7.25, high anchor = 6.53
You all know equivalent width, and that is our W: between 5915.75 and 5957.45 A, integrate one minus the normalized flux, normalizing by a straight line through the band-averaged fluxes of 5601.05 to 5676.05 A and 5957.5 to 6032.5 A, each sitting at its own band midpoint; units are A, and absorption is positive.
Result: -2.5 A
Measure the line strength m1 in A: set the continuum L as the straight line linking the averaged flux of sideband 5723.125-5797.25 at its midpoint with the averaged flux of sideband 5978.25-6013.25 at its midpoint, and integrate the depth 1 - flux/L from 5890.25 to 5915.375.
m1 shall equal -2.0 A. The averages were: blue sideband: 8.13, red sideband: 6.61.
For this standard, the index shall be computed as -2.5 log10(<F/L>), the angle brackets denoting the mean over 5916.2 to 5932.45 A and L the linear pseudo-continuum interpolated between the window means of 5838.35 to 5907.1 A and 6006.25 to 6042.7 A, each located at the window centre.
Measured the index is 0.11 mag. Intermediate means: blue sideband 8.84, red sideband 6.62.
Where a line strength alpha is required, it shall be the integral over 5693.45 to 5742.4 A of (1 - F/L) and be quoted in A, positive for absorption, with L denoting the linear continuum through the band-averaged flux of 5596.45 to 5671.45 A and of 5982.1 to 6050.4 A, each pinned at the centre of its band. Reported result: -2.65 A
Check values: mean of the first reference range 7.21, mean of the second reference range 6.52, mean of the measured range 7.44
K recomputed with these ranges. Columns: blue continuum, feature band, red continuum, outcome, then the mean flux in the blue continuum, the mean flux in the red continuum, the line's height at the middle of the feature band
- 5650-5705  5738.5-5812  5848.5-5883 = 0.03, 7.4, 9.18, 8.32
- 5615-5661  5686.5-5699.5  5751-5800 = 0.06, 7.27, 8.43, 7.74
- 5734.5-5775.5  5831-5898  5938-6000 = -0.24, 8.01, 6.72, 7.35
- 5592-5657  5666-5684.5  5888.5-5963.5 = -0.05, 7.1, 7.4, 7.15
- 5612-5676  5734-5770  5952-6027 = -0.12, 7.35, 6.69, 7.14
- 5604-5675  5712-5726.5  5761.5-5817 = 0.05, 7.27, 8.32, 7.83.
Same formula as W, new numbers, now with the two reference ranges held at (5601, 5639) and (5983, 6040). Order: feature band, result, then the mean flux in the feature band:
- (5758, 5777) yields -4.36 A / 8.46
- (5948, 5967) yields -0.97 A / 7.02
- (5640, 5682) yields -2.64 A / 7.43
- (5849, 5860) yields -4.56 A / 9.6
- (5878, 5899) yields -4.90 A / 8.32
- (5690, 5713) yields -1.26 A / 7.32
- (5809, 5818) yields -2.18 A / 8.48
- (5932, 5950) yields -0.98 A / 7.06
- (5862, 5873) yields -3.79 A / 9.1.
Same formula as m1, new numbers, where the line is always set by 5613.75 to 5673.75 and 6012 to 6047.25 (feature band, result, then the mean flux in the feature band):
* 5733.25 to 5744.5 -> -0.17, 7.25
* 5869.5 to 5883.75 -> -4.26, 8.84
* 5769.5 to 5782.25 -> -2.56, 8.46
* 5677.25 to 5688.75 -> -0.11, 7.33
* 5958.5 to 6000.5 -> -0.03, 6.57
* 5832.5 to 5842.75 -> -4.35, 9.83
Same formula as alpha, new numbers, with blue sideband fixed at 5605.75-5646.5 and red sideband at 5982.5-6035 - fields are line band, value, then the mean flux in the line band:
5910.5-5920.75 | -1.4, 7.66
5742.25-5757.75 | -2.1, 7.91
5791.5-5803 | -2.6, 8.49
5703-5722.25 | -1.1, 7.4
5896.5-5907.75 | -1.2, 7.47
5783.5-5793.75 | -2.2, 8.39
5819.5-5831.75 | -4.8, 9.57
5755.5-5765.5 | -2.1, 8.44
